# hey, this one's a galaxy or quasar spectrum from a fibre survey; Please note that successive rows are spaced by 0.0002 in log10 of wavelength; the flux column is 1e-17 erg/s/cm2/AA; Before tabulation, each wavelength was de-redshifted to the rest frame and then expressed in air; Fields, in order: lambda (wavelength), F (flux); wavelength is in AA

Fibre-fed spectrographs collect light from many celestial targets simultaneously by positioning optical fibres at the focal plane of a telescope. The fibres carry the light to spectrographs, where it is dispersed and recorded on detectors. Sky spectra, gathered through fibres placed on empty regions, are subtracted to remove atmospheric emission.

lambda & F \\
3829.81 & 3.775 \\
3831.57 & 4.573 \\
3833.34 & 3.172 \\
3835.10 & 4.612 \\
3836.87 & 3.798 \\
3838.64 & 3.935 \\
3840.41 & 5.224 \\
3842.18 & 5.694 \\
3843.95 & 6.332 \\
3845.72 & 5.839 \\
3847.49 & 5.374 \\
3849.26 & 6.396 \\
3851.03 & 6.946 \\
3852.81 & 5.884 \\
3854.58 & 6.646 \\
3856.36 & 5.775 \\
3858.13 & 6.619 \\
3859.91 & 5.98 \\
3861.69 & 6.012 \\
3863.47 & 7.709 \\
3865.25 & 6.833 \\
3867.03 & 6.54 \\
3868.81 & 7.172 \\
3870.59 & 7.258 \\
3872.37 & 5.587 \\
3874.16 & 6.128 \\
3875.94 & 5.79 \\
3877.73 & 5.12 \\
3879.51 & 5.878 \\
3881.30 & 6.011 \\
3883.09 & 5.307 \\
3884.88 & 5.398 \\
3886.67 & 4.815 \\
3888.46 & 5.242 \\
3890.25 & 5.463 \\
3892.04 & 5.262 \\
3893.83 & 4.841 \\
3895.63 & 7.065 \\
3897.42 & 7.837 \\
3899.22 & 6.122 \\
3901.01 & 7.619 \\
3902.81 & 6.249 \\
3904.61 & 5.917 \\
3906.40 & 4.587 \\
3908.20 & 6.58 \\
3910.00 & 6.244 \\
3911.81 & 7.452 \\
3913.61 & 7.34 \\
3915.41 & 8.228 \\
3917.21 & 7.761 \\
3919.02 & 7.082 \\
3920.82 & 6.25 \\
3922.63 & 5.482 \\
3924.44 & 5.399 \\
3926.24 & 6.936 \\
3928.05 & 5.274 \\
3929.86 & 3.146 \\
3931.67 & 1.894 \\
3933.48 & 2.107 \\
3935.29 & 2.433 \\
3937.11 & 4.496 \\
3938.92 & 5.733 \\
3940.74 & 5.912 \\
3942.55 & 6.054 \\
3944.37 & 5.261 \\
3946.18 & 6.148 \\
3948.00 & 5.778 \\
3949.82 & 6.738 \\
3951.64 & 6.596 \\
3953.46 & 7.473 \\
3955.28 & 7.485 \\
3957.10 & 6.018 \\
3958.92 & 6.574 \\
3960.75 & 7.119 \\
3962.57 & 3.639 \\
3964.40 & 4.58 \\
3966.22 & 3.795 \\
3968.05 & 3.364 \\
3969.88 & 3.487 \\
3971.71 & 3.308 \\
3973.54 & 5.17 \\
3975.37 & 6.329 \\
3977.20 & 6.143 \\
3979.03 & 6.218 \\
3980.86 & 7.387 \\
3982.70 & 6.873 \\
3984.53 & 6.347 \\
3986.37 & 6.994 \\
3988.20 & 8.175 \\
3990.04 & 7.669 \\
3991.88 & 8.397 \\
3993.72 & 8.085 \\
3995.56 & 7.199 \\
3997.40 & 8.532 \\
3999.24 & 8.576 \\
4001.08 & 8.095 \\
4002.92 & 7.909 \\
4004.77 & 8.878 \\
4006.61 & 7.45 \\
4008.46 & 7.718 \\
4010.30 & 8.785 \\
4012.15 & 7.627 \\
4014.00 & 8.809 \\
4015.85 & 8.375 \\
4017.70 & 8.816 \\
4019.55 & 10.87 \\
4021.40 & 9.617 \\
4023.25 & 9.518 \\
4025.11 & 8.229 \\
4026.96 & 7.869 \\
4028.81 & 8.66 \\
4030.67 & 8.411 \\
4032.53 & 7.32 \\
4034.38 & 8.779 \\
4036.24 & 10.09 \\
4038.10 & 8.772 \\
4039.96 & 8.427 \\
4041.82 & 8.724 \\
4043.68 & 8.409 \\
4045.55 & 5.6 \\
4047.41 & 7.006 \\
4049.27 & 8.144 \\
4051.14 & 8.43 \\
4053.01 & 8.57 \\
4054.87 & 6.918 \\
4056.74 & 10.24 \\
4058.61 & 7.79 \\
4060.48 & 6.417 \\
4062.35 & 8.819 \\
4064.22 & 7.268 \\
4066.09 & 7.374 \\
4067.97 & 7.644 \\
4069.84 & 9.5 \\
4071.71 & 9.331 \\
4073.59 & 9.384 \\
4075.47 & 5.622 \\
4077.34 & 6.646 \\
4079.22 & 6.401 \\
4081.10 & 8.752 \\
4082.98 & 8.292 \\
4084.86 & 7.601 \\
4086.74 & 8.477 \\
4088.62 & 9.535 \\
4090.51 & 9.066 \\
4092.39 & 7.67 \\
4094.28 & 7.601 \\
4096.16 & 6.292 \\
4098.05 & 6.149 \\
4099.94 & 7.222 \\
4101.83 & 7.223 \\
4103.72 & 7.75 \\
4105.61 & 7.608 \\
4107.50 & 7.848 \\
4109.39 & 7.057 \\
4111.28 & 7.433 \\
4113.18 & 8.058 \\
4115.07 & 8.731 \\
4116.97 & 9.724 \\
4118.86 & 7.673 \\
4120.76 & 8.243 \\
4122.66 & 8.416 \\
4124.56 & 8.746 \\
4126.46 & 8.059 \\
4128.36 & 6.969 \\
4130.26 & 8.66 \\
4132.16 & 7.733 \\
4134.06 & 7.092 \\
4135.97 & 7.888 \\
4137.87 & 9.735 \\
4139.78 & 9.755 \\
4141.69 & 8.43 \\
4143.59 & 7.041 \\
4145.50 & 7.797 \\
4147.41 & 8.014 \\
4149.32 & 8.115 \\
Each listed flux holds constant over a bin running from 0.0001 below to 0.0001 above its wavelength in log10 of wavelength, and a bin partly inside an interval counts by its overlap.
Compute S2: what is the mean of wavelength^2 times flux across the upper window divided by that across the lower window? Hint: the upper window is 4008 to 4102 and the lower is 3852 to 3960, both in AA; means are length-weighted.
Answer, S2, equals 1.5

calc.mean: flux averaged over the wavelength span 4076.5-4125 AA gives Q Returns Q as 7.85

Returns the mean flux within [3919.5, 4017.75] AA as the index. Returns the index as 6.27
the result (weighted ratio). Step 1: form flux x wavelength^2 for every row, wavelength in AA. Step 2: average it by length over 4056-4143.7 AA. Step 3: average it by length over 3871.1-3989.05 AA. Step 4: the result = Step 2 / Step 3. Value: 1.51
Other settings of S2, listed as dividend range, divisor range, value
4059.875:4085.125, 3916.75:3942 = 1.69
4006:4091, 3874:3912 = 1.51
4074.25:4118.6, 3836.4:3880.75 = 1.44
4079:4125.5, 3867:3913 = 1.46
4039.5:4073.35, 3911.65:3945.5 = 1.58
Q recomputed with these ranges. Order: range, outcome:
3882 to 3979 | 5.64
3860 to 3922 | 6.31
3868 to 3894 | 5.7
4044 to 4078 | 7.84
